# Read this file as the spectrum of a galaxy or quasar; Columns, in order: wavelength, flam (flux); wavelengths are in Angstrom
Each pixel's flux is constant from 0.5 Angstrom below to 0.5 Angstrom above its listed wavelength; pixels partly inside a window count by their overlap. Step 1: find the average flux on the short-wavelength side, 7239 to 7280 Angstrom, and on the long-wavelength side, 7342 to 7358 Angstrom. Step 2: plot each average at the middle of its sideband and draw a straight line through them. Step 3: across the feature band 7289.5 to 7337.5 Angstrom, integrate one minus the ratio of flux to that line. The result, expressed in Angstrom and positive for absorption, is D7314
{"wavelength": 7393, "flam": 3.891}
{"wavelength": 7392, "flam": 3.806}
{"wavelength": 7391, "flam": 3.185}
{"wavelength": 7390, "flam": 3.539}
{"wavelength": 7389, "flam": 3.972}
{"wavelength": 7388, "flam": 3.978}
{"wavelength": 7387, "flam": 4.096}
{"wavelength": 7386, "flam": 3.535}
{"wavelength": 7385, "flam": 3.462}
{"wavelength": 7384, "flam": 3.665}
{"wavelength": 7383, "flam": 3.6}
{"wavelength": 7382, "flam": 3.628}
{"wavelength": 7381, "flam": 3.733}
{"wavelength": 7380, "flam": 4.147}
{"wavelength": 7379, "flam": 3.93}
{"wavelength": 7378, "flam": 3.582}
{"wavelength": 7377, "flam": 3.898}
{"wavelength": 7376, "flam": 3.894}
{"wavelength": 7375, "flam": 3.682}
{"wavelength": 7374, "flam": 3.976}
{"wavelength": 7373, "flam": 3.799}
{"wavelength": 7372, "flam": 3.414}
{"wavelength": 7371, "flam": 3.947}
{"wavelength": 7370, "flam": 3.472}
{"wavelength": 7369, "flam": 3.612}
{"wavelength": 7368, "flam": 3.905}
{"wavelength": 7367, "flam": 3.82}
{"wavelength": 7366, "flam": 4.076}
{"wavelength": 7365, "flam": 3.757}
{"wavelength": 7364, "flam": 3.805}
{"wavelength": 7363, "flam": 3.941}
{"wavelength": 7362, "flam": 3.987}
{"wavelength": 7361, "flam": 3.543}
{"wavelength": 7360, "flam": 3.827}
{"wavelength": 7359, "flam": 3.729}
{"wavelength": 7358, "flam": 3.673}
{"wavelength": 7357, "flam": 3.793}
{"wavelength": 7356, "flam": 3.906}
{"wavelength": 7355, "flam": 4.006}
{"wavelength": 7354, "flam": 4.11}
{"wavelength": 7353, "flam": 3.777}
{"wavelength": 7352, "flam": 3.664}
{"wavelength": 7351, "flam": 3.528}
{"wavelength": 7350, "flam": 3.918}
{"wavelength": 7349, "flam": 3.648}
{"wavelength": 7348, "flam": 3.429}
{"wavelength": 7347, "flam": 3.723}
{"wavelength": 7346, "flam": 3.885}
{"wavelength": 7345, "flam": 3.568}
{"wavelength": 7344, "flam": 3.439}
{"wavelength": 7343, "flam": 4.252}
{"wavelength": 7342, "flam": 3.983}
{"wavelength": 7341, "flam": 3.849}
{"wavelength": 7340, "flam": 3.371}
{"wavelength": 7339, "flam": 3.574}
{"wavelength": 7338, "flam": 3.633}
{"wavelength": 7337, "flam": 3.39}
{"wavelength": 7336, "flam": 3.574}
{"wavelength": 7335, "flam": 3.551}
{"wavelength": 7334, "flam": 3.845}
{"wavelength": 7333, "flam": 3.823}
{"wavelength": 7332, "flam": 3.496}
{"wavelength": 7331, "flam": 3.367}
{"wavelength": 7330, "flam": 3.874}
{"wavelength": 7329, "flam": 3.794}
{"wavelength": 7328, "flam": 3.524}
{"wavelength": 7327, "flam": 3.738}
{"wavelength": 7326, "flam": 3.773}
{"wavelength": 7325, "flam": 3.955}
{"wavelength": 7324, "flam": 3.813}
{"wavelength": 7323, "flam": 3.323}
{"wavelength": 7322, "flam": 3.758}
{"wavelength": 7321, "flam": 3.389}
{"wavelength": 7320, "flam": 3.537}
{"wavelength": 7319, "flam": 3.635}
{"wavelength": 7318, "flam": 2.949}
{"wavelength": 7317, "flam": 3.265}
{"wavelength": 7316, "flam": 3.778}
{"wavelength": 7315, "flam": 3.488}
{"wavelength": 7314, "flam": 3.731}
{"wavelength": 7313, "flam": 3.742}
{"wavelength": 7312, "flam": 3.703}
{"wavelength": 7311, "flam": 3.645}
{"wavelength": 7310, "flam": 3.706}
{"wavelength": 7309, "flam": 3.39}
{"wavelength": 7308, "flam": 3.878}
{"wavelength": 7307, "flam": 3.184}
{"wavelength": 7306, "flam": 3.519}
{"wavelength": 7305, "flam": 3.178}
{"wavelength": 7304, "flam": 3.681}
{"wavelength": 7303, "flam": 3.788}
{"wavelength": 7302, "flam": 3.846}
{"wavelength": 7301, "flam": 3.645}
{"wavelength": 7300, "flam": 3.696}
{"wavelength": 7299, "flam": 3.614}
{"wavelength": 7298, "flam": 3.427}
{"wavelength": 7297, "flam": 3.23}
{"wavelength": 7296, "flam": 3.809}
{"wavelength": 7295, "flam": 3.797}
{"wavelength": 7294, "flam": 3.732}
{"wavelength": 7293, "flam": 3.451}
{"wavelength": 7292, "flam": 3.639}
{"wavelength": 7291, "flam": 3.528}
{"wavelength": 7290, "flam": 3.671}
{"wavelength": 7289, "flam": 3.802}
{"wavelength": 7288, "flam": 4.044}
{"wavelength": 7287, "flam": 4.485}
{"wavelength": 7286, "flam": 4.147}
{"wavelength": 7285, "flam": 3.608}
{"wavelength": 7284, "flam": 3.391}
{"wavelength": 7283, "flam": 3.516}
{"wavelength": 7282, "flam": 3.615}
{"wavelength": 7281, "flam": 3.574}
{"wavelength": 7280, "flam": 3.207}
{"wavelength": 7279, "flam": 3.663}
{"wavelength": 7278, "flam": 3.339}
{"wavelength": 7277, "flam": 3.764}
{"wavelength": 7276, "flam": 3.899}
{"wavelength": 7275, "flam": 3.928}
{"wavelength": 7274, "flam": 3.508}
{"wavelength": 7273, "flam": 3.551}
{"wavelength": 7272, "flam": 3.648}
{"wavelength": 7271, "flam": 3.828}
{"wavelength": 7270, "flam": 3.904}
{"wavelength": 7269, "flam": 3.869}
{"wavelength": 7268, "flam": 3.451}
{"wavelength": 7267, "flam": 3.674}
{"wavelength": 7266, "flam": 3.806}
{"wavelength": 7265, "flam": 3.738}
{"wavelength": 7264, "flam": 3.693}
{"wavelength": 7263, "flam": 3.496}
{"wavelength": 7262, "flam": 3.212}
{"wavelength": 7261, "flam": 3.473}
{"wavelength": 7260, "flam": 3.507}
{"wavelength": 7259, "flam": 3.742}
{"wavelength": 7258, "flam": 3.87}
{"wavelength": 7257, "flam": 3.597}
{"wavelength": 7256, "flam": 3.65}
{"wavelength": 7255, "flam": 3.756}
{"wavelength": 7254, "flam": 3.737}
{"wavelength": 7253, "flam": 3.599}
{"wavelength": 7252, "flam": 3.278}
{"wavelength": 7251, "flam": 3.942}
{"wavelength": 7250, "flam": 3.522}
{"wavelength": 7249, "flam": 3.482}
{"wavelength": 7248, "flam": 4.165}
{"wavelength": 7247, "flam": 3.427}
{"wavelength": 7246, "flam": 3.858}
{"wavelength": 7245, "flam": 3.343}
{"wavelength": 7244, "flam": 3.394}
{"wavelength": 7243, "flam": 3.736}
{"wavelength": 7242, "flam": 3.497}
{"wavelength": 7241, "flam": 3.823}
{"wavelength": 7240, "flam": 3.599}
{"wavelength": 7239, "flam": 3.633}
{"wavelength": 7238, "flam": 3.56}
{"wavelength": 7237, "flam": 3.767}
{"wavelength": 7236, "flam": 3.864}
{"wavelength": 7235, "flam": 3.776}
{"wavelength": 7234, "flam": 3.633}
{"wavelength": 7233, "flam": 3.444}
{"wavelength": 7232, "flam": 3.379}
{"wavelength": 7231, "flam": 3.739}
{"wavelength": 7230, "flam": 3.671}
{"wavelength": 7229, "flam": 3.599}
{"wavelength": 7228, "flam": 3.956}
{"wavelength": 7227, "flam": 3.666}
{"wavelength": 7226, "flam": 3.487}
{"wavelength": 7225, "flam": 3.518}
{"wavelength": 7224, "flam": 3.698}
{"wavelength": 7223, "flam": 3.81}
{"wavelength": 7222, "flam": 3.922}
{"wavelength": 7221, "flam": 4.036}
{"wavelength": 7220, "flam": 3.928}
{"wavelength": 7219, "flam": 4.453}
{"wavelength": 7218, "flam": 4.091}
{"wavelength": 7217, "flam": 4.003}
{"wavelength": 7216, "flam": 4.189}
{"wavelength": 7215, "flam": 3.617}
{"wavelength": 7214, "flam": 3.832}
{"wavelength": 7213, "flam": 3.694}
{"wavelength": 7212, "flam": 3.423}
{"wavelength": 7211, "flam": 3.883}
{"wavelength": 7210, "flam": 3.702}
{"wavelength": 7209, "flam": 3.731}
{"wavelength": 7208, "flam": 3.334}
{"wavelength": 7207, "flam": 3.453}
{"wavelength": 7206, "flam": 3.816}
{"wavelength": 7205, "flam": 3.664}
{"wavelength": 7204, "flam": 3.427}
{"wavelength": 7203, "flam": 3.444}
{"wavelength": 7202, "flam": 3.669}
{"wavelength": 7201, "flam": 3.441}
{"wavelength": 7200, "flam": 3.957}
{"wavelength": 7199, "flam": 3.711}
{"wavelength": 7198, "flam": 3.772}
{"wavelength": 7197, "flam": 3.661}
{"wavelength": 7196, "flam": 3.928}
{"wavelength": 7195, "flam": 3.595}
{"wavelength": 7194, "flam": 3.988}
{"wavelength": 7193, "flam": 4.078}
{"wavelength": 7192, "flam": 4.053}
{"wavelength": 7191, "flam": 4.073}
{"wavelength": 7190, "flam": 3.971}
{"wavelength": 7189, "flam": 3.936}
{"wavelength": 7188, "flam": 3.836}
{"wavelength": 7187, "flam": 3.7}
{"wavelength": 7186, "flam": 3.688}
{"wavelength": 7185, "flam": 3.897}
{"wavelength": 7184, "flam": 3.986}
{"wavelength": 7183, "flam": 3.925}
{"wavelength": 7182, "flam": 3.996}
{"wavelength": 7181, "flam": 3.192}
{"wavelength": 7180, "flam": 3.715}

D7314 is 1.59 Angstrom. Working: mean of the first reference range 3.64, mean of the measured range 3.6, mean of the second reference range 3.78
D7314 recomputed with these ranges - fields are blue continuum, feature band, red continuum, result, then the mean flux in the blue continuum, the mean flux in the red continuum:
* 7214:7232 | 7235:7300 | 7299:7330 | 1.1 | 3.83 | 3.61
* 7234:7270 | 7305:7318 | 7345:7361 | 0.6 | 3.65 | 3.76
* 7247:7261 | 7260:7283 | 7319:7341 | 0.2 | 3.66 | 3.63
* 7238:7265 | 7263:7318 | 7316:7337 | -0.6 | 3.62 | 3.6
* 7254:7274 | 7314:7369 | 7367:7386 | 0.2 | 3.65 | 3.74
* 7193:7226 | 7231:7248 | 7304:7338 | 0.4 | 3.76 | 3.59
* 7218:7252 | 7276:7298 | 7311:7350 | 0.0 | 3.71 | 3.64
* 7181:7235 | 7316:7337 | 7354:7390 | 1.1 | 3.77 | 3.79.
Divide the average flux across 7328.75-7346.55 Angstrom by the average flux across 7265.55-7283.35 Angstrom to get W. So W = 1.0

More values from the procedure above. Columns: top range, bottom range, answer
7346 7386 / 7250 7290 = 1.02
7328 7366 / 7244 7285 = 1.03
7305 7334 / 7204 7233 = 0.96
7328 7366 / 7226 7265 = 1.03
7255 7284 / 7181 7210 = 0.96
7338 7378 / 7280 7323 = 1.04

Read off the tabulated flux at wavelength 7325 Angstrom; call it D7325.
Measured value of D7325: 3.955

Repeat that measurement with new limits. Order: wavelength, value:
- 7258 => 3.87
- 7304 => 3.681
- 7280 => 3.207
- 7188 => 3.836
